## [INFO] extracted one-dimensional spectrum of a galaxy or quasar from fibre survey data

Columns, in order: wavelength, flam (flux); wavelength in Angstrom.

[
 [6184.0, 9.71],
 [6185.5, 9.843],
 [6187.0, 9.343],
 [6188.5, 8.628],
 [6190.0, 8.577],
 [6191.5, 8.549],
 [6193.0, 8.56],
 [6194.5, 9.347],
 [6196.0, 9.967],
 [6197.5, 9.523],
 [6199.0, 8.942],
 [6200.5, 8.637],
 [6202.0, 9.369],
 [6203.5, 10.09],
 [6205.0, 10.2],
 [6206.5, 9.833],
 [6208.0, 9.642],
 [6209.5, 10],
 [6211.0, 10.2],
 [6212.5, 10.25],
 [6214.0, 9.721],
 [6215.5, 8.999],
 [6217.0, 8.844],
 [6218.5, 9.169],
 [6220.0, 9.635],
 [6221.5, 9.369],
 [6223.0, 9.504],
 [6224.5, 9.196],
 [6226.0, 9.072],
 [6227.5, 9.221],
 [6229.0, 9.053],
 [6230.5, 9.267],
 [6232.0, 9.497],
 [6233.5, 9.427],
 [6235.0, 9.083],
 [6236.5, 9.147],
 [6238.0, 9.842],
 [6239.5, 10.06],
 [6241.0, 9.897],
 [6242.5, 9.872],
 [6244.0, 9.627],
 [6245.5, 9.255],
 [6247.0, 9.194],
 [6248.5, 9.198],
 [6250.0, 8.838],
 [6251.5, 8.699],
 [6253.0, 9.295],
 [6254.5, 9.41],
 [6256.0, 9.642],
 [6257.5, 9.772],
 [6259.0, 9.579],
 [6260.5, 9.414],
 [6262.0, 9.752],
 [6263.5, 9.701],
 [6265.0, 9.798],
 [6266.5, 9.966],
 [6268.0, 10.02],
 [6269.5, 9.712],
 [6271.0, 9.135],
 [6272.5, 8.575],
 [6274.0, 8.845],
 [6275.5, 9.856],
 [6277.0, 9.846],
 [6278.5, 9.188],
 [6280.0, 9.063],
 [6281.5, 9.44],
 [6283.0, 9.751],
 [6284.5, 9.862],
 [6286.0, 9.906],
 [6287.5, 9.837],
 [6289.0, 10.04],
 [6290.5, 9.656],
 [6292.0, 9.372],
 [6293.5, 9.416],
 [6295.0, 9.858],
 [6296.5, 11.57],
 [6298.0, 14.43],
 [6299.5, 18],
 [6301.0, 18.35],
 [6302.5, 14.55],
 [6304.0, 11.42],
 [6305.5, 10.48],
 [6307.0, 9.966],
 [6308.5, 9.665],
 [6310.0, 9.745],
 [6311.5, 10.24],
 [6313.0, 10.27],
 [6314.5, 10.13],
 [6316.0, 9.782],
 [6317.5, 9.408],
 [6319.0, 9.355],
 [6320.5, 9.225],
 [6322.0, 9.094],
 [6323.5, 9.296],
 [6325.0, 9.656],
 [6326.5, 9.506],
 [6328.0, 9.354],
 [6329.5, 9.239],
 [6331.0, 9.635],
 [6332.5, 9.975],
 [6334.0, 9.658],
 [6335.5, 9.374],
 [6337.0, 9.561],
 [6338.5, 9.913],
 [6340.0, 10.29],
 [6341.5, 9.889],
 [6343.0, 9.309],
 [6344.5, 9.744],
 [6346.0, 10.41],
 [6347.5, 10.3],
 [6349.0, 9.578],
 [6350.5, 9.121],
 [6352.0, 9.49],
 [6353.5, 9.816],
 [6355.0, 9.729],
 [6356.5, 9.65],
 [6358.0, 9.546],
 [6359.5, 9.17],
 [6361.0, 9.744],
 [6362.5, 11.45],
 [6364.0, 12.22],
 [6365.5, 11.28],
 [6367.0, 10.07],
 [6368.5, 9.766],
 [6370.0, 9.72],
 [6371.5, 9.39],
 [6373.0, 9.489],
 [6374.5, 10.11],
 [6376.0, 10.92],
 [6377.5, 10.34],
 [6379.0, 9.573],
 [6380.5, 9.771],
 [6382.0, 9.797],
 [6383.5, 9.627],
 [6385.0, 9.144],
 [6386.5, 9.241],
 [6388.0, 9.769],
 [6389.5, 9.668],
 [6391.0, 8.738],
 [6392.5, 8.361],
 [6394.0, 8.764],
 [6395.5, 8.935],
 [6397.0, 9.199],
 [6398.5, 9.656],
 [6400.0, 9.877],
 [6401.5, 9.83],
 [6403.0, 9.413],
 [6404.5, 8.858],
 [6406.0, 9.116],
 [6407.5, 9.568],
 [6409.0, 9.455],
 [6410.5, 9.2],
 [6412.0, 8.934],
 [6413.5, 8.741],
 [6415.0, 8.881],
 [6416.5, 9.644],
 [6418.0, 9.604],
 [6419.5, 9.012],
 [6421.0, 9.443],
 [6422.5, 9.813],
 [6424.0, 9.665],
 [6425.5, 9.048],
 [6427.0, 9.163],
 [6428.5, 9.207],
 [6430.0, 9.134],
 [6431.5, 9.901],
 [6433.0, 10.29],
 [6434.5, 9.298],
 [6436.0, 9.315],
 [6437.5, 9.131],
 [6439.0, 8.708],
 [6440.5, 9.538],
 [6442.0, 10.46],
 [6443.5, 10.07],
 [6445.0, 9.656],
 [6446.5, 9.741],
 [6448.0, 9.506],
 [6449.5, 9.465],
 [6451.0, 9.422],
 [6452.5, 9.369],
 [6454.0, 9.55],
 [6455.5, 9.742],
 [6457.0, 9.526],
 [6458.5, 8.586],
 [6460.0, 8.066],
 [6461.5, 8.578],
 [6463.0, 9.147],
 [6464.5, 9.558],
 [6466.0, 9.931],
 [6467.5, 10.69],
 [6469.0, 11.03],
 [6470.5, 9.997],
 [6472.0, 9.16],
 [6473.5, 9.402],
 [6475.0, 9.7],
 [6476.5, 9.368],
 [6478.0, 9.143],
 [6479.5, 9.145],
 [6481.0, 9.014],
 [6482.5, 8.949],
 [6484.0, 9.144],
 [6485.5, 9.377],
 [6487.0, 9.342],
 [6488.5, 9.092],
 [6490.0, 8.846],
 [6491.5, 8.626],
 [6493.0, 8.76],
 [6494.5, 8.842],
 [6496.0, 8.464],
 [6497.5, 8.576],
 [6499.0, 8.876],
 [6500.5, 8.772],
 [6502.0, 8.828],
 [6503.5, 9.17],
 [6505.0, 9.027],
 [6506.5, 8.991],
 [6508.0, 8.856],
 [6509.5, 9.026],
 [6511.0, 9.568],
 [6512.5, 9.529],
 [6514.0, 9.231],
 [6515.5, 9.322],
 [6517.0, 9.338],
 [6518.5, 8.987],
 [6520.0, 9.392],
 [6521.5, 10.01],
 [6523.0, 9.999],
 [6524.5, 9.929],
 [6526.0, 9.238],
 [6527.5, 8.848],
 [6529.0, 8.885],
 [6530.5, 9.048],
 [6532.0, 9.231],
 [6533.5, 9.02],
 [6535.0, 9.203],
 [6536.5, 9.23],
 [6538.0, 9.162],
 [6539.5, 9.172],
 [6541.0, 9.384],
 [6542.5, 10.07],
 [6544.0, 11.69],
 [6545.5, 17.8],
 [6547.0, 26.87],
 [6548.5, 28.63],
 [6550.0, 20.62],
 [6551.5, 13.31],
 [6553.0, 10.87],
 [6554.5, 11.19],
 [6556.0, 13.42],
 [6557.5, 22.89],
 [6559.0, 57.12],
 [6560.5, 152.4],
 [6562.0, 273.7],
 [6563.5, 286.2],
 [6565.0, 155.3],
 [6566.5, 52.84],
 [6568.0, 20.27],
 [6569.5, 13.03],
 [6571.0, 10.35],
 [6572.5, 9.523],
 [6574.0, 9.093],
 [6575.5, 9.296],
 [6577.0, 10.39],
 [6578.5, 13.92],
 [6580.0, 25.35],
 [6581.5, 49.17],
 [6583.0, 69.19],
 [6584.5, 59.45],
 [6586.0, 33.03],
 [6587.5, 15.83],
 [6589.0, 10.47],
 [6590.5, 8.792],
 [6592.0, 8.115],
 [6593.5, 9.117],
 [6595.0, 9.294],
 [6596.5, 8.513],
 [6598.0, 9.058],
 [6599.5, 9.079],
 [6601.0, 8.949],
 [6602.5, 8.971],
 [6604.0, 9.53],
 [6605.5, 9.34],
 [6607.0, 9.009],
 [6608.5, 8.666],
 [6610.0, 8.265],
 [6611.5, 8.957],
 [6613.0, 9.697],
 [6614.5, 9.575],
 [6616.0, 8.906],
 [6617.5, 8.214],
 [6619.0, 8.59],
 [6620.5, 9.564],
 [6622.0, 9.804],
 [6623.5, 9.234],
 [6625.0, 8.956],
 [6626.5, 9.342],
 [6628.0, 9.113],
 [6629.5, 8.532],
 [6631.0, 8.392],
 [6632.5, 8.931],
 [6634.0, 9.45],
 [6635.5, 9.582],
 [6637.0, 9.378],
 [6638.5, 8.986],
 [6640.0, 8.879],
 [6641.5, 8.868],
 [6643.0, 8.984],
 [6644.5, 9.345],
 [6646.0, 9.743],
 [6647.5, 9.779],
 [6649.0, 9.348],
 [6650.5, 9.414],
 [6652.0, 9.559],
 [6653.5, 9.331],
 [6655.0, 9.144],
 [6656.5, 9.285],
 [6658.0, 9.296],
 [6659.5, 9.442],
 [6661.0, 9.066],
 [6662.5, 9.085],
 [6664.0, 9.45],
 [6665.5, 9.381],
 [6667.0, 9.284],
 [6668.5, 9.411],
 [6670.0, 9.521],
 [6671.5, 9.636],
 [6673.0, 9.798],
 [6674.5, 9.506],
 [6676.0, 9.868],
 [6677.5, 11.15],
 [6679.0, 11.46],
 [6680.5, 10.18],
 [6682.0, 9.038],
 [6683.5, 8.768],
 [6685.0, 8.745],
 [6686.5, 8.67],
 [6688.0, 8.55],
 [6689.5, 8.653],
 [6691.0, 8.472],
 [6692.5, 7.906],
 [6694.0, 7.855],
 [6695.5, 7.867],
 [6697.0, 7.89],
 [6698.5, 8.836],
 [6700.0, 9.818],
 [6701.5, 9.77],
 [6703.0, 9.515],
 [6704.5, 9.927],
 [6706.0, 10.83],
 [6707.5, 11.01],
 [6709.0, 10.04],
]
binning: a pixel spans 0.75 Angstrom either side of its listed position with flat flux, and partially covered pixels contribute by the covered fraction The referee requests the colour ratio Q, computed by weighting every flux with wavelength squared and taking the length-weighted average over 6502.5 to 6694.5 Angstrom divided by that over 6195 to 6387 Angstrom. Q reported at 2.1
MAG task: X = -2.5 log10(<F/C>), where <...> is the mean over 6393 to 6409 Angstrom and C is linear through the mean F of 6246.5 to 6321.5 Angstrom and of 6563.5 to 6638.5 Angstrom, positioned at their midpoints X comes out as 0.43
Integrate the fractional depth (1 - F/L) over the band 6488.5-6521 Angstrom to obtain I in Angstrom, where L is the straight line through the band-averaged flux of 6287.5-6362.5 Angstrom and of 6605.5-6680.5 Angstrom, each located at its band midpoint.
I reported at 2.5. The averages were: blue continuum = 10.3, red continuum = 9.32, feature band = 9.01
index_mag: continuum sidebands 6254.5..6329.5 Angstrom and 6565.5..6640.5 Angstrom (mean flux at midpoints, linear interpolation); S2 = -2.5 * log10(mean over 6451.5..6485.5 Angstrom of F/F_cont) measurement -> 0.34 mag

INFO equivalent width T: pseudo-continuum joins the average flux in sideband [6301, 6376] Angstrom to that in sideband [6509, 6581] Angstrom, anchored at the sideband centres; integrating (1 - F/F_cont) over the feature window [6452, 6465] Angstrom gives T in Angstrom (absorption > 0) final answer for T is 7.7 Angstrom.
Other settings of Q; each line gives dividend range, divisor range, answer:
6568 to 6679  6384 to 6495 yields 1.37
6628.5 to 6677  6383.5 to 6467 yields 1.07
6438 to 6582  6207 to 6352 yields 2.25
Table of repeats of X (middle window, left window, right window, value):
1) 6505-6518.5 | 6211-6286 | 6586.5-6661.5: 0.02 mag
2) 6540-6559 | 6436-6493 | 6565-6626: -0.22 mag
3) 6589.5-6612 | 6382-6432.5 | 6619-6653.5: 0.04 mag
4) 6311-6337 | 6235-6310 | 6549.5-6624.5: 0.40 mag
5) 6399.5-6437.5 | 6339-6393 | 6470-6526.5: 0.02 mag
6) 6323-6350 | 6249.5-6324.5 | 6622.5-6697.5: 0.04 mag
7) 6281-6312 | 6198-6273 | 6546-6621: 0.21 mag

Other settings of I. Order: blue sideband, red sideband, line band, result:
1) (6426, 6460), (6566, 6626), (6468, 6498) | 4.9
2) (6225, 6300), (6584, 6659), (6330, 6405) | 2.0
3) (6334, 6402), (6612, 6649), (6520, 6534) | 0.1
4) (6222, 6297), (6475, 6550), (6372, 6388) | 0.1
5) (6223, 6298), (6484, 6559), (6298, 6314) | -4.0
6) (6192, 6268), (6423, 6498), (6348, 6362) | -0.3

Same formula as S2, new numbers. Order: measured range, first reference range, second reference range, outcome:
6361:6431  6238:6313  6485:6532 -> 0.01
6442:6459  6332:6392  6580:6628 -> 0.22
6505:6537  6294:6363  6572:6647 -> 0.31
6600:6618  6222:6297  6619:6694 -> 0.03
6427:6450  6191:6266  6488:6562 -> 0.50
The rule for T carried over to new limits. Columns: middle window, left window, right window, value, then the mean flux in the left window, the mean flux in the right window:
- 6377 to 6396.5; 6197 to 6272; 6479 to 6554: 1.3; 9.49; 10.5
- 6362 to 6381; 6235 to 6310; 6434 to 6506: -1.1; 10.2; 9.28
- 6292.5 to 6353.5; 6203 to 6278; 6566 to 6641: 0.6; 9.5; 14.2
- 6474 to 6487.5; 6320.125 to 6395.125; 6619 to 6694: 0.4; 9.73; 9.27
